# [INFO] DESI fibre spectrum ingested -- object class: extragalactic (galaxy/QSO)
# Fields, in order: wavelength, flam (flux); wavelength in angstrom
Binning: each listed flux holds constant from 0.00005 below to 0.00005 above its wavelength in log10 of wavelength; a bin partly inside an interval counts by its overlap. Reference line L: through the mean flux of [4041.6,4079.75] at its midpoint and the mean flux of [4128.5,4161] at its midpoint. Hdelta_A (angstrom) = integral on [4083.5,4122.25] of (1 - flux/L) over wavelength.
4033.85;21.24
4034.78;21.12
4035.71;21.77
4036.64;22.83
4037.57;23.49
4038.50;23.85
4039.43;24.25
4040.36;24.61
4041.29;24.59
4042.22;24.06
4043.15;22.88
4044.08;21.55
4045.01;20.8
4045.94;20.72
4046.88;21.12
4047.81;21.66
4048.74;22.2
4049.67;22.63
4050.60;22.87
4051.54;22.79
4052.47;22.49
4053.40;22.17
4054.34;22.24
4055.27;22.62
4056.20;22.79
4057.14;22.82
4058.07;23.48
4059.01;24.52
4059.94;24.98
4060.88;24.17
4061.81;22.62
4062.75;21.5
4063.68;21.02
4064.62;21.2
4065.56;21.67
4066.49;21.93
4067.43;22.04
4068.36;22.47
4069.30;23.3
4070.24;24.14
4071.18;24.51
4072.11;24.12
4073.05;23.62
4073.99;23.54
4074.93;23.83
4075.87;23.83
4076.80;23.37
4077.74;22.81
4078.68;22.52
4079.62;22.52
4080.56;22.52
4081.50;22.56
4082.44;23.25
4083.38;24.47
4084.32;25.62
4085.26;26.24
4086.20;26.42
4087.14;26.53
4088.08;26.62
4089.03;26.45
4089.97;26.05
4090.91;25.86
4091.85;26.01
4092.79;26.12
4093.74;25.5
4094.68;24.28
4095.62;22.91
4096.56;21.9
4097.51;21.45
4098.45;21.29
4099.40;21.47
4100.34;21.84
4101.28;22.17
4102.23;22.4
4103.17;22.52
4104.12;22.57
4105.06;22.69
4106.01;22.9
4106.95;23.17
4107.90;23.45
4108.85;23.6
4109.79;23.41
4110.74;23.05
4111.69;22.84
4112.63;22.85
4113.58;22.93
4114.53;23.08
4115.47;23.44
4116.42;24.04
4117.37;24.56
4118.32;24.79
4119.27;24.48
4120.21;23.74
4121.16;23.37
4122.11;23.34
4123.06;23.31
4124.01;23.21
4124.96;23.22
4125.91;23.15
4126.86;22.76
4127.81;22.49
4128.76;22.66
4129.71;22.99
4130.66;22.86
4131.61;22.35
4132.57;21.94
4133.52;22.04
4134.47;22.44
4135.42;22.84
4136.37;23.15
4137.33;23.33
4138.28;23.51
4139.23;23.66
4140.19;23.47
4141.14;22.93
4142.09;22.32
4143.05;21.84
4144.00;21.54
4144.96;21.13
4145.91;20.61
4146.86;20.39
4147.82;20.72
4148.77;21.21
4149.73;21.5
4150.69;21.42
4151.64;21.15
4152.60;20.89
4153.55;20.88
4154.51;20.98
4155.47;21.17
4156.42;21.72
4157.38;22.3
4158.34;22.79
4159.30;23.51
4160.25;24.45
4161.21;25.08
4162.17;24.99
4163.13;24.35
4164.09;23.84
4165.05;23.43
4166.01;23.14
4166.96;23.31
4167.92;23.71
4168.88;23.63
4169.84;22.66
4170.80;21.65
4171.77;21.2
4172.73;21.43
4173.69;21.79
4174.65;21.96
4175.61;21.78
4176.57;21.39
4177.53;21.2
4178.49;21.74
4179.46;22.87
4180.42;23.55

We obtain -2.4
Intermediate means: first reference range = 22.7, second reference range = 22.2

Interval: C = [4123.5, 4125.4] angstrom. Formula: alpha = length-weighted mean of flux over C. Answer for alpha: 23.2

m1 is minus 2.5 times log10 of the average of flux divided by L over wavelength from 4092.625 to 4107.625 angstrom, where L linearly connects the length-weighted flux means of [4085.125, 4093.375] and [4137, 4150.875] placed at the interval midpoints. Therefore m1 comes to 0.12 mag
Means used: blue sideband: 26.2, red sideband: 22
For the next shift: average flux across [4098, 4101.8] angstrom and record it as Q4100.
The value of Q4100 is 21.7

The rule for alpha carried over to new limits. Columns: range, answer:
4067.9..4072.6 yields 23.7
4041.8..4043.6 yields 23.5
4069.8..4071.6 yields 24.3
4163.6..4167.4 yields 23.5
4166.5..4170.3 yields 23.3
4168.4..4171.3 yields 22.6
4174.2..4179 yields 21.6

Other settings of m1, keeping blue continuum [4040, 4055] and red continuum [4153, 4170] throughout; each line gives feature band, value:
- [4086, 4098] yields -0.11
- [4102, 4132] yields -0.02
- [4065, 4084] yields -0.03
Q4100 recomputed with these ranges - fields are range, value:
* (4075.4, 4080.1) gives 23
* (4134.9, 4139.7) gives 23.3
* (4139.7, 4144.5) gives 22.4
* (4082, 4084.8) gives 24.5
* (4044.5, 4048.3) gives 21.1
